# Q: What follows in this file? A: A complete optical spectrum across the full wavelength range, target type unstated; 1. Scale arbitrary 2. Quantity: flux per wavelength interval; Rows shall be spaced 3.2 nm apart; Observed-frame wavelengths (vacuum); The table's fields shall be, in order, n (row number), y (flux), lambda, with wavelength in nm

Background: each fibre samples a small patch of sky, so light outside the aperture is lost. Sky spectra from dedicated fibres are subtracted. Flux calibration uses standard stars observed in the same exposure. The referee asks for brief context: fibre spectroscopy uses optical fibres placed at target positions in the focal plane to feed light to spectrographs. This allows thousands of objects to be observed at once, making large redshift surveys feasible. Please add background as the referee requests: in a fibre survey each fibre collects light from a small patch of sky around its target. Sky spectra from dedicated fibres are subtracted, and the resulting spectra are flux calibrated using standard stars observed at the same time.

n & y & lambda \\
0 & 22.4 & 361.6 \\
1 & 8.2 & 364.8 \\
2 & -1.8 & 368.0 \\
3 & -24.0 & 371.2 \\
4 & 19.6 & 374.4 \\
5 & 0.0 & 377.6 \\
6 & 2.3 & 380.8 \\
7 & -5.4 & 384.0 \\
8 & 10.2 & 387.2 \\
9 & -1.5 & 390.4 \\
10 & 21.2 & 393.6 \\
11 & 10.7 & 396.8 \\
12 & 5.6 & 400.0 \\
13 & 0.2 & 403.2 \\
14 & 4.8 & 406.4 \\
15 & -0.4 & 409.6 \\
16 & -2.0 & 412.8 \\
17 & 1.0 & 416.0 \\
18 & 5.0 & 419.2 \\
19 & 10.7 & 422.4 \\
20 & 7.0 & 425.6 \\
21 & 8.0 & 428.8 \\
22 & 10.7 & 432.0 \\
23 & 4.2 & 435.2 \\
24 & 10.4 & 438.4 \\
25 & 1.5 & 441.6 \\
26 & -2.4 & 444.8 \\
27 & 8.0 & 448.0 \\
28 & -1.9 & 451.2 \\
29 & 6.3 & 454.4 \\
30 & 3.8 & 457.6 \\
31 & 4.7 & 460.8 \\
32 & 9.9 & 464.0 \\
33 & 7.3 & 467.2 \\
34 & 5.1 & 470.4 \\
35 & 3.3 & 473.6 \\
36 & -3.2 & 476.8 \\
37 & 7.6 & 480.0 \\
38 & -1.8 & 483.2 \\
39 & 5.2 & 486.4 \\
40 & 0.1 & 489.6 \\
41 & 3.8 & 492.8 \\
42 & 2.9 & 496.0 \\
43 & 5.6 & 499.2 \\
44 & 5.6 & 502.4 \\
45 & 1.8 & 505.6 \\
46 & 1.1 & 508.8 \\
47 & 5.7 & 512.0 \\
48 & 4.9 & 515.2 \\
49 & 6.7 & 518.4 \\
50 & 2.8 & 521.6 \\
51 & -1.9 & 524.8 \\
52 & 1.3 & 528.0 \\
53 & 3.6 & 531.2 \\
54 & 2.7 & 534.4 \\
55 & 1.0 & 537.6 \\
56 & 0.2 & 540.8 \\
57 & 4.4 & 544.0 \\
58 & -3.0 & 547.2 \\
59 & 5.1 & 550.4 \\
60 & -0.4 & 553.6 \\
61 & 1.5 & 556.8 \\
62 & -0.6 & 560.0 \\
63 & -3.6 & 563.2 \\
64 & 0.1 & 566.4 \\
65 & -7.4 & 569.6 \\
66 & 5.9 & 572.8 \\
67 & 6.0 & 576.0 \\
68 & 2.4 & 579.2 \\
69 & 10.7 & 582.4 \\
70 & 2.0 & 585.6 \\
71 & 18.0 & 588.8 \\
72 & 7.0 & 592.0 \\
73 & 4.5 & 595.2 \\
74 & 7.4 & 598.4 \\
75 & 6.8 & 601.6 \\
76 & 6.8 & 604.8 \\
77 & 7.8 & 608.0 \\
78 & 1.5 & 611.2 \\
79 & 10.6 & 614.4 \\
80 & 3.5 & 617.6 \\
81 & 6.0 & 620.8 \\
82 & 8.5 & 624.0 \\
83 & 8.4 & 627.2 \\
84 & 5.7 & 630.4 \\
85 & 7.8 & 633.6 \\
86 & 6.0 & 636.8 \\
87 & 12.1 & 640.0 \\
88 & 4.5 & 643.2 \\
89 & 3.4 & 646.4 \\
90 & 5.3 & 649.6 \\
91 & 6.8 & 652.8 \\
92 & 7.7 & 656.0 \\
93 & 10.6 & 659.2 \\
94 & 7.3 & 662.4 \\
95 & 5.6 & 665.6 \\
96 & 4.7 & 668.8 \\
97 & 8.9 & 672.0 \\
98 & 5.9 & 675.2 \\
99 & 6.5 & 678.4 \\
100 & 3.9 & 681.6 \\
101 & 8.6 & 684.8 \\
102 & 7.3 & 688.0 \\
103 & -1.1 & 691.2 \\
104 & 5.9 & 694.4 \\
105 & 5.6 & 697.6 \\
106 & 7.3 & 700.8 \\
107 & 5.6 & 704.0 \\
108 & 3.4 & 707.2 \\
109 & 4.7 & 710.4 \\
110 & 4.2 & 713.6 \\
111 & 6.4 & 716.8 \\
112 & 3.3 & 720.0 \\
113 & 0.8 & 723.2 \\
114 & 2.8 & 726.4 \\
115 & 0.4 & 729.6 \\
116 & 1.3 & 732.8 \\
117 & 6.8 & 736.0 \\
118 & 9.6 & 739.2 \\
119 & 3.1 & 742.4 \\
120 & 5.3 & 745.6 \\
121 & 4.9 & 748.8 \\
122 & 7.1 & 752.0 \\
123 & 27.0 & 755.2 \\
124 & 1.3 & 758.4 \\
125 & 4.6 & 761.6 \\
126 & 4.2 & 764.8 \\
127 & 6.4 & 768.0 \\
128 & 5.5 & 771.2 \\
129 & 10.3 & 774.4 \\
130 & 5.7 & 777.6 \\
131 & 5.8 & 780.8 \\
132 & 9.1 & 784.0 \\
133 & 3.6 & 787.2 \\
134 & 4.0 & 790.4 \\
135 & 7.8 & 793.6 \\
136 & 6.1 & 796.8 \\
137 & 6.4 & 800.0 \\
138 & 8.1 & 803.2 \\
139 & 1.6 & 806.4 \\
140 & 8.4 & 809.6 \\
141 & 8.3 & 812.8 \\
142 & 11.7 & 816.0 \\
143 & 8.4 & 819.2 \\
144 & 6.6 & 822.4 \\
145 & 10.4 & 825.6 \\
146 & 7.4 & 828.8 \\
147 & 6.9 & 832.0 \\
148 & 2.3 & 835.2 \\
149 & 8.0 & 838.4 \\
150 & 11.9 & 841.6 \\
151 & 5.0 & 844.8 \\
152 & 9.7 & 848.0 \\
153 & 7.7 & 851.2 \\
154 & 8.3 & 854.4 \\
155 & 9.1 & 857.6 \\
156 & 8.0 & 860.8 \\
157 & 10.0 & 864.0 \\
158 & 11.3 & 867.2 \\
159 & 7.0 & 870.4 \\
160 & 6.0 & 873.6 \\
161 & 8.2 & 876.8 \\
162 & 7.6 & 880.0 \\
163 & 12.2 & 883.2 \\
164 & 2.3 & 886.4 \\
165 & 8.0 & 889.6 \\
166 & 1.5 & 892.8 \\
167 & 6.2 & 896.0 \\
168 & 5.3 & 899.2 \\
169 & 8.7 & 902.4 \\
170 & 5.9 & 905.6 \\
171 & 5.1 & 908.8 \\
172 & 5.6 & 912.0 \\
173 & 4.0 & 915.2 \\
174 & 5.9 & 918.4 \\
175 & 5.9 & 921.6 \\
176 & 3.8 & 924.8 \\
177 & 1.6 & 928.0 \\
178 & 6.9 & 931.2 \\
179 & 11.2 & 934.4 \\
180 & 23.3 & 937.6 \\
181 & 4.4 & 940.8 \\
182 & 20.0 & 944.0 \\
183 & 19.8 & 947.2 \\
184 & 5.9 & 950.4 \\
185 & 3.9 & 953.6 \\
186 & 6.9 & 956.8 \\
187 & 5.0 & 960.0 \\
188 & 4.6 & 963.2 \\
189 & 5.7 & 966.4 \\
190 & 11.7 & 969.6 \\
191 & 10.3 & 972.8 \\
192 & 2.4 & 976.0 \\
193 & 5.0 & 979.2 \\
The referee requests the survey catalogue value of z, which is 1.025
